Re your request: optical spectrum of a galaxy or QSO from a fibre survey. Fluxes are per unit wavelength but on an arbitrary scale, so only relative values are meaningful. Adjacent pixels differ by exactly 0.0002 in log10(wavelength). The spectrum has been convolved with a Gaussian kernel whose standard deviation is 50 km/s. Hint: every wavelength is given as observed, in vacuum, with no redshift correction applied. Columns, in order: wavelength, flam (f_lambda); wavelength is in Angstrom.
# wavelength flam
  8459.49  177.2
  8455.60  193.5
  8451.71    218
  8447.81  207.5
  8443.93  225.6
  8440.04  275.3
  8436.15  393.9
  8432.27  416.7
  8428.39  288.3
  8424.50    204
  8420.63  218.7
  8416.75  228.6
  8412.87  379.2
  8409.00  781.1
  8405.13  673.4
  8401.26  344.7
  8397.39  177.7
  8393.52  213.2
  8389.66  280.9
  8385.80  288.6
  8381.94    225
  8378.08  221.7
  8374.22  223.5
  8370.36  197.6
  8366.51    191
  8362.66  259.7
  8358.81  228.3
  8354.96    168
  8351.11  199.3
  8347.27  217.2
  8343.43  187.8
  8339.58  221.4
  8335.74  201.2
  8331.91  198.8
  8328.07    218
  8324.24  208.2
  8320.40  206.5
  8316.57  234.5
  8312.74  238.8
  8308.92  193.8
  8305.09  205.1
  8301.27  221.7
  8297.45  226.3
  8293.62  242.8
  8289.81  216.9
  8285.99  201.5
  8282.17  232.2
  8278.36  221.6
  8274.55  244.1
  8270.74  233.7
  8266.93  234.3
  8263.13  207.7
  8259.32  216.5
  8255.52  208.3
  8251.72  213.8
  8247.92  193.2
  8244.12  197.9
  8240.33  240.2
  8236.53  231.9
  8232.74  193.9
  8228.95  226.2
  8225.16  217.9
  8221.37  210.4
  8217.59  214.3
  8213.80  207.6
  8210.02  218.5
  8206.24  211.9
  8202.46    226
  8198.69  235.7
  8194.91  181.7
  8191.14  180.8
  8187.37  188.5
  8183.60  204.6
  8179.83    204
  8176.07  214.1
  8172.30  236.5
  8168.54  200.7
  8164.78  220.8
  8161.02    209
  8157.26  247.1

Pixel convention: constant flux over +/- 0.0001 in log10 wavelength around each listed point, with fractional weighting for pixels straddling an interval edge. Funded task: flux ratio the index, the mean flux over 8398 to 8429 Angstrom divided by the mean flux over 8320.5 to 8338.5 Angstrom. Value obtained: 1.86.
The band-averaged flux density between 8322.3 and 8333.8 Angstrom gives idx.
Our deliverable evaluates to 208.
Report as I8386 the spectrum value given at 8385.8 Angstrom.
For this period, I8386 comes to 288.6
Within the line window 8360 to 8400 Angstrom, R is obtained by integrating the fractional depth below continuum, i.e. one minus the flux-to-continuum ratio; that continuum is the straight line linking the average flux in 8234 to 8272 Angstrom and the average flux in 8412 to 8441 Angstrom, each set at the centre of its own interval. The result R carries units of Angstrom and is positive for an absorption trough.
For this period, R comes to 6.8 Angstrom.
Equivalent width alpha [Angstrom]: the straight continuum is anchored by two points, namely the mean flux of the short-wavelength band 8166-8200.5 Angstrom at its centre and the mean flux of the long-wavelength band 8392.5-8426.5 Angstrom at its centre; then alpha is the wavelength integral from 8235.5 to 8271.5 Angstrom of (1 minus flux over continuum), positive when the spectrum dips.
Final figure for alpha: 5.22 Angstrom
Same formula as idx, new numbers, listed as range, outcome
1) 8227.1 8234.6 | 210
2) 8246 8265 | 208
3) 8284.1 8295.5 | 220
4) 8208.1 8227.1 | 214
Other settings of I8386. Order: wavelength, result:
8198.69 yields 235.7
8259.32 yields 216.5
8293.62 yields 242.8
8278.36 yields 221.6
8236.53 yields 231.9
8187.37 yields 188.5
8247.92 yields 193.2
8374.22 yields 223.5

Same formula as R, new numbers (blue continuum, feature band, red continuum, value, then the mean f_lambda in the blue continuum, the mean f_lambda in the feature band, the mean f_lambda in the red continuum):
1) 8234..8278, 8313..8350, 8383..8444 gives 8.7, 220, 211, 339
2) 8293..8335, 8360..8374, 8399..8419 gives 5.5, 216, 218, 472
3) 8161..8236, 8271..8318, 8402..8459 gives 6.7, 211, 224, 332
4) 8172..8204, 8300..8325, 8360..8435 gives 4.7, 206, 216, 306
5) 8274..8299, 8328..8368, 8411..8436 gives 7.7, 225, 208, 296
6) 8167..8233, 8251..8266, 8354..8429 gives 1.4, 210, 213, 291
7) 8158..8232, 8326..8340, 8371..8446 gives 3.6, 211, 209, 317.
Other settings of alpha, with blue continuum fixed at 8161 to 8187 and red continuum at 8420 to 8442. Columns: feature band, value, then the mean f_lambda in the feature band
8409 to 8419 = -3.2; 394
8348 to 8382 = 8.3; 212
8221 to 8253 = 2.8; 214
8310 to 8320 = 1.3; 229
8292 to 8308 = 2.2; 222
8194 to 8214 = 0.6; 216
